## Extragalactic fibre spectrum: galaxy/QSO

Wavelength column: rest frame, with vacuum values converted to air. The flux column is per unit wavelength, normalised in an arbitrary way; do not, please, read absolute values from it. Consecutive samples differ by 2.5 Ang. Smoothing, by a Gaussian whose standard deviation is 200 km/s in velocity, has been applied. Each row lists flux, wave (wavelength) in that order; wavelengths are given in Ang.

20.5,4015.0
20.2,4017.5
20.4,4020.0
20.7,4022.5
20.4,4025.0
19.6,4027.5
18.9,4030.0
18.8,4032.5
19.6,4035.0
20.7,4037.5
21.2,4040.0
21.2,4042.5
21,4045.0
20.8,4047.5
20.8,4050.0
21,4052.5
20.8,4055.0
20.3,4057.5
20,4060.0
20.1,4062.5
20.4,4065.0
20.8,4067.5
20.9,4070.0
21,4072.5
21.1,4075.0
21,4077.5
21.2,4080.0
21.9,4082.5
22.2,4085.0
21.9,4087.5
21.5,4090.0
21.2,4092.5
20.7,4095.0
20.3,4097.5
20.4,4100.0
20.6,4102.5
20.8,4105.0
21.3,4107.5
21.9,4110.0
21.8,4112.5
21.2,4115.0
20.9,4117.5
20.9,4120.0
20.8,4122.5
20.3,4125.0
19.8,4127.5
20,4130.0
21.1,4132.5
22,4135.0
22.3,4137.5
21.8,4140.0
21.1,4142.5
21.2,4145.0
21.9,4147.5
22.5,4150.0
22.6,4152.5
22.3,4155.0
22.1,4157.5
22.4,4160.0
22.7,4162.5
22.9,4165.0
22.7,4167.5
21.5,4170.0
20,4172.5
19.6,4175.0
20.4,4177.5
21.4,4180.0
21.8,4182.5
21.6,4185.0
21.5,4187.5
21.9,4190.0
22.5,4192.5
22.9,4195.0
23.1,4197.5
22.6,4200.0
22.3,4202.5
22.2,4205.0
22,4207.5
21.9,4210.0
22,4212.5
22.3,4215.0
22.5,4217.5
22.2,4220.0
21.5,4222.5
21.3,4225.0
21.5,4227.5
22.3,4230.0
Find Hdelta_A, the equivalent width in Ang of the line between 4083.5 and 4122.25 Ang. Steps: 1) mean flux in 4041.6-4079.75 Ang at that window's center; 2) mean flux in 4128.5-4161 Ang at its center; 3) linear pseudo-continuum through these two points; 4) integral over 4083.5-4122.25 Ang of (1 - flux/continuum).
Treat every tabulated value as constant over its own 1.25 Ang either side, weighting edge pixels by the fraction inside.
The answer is 0.2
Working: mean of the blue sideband 20.8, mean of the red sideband 21.8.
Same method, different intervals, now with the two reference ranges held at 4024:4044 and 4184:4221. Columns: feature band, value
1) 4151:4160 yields -0.3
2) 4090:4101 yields 0.1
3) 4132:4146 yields -0.1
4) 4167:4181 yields 0.7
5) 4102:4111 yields -0.1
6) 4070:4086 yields -0.6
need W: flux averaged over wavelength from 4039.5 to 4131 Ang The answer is 20.9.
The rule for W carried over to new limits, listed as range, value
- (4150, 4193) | 21.8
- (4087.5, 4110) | 21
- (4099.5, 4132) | 20.8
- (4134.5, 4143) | 21.8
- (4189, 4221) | 22.3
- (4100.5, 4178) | 21.4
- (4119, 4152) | 21.2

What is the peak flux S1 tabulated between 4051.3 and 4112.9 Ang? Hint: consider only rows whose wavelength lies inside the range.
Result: 22.2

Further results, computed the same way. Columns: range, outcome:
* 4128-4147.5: 22.3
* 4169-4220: 23.1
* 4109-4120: 21.9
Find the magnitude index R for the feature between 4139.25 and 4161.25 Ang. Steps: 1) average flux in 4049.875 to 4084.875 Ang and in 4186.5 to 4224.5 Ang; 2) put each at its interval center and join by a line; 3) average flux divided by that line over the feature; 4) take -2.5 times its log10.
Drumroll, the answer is -0.02 mag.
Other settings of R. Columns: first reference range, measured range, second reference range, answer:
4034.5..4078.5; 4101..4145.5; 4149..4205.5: 0.02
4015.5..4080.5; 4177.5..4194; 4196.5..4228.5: 0.01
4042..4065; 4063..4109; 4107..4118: 0.00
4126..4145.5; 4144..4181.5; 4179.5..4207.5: -0.01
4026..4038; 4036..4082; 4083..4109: -0.03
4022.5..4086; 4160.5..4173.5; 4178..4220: -0.01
